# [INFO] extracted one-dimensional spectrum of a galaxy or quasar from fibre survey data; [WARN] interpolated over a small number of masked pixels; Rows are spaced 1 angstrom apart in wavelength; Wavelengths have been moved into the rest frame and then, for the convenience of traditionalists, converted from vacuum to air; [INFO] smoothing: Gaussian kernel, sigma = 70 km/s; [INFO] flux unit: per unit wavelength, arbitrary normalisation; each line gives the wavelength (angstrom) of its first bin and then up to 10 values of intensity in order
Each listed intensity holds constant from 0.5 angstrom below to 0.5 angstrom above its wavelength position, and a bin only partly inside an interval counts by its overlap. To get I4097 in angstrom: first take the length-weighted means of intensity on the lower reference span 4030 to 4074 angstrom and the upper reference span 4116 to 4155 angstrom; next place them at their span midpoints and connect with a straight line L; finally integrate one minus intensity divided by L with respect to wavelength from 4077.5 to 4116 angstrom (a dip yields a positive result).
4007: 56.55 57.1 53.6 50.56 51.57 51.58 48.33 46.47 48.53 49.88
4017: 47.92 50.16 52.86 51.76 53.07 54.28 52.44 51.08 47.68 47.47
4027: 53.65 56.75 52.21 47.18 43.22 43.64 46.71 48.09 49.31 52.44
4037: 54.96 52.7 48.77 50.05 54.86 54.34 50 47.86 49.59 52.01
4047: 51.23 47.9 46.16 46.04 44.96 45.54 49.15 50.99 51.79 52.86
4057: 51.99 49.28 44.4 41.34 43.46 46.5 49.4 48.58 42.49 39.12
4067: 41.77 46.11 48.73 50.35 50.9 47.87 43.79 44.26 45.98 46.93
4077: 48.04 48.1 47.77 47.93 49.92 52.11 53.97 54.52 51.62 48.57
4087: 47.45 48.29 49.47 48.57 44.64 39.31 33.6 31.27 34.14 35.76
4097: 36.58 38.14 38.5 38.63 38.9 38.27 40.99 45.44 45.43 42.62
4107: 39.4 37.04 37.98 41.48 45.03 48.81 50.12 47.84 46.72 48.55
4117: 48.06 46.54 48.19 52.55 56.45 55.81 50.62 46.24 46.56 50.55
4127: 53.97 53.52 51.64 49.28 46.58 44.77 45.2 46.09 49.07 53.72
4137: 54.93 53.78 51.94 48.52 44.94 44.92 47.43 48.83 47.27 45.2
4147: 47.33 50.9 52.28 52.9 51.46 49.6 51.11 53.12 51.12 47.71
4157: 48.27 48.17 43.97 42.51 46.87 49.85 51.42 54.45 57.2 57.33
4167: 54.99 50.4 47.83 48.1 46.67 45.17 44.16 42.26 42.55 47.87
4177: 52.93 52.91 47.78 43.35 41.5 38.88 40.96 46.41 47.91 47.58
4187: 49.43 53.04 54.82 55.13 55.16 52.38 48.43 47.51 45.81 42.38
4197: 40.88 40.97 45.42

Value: 4.03 angstrom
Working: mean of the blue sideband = 48.1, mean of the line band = 43.9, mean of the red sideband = 49.8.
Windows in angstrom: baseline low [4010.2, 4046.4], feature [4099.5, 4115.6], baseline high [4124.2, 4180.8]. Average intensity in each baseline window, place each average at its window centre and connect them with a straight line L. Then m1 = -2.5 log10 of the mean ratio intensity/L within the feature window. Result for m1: 0.16 mag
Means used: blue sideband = 50.4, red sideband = 49.1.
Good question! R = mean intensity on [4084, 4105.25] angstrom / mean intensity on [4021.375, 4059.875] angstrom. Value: 0.84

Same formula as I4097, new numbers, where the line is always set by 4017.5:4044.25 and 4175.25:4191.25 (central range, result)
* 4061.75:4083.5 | 1.2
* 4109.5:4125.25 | 0.2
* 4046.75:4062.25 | 0.8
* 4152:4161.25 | 0.1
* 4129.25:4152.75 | 0.0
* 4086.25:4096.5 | 1.7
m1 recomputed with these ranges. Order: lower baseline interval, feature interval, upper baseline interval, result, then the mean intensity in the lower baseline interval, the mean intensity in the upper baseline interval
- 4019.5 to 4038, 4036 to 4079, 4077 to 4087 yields 0.05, 50.4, 50.2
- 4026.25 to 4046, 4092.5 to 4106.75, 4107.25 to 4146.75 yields 0.26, 50.3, 48.3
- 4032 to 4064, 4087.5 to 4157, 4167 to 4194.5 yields 0.05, 49.1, 47.9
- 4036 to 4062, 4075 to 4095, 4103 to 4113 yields -0.03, 49.3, 42.9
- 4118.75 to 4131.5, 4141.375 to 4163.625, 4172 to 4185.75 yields -0.01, 51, 45.4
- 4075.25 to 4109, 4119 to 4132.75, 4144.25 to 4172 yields -0.08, 43.6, 49.8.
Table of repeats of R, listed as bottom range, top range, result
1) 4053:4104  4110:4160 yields 1.09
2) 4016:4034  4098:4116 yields 0.85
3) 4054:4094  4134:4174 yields 1.05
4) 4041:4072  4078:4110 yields 0.90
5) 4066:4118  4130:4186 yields 1.09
